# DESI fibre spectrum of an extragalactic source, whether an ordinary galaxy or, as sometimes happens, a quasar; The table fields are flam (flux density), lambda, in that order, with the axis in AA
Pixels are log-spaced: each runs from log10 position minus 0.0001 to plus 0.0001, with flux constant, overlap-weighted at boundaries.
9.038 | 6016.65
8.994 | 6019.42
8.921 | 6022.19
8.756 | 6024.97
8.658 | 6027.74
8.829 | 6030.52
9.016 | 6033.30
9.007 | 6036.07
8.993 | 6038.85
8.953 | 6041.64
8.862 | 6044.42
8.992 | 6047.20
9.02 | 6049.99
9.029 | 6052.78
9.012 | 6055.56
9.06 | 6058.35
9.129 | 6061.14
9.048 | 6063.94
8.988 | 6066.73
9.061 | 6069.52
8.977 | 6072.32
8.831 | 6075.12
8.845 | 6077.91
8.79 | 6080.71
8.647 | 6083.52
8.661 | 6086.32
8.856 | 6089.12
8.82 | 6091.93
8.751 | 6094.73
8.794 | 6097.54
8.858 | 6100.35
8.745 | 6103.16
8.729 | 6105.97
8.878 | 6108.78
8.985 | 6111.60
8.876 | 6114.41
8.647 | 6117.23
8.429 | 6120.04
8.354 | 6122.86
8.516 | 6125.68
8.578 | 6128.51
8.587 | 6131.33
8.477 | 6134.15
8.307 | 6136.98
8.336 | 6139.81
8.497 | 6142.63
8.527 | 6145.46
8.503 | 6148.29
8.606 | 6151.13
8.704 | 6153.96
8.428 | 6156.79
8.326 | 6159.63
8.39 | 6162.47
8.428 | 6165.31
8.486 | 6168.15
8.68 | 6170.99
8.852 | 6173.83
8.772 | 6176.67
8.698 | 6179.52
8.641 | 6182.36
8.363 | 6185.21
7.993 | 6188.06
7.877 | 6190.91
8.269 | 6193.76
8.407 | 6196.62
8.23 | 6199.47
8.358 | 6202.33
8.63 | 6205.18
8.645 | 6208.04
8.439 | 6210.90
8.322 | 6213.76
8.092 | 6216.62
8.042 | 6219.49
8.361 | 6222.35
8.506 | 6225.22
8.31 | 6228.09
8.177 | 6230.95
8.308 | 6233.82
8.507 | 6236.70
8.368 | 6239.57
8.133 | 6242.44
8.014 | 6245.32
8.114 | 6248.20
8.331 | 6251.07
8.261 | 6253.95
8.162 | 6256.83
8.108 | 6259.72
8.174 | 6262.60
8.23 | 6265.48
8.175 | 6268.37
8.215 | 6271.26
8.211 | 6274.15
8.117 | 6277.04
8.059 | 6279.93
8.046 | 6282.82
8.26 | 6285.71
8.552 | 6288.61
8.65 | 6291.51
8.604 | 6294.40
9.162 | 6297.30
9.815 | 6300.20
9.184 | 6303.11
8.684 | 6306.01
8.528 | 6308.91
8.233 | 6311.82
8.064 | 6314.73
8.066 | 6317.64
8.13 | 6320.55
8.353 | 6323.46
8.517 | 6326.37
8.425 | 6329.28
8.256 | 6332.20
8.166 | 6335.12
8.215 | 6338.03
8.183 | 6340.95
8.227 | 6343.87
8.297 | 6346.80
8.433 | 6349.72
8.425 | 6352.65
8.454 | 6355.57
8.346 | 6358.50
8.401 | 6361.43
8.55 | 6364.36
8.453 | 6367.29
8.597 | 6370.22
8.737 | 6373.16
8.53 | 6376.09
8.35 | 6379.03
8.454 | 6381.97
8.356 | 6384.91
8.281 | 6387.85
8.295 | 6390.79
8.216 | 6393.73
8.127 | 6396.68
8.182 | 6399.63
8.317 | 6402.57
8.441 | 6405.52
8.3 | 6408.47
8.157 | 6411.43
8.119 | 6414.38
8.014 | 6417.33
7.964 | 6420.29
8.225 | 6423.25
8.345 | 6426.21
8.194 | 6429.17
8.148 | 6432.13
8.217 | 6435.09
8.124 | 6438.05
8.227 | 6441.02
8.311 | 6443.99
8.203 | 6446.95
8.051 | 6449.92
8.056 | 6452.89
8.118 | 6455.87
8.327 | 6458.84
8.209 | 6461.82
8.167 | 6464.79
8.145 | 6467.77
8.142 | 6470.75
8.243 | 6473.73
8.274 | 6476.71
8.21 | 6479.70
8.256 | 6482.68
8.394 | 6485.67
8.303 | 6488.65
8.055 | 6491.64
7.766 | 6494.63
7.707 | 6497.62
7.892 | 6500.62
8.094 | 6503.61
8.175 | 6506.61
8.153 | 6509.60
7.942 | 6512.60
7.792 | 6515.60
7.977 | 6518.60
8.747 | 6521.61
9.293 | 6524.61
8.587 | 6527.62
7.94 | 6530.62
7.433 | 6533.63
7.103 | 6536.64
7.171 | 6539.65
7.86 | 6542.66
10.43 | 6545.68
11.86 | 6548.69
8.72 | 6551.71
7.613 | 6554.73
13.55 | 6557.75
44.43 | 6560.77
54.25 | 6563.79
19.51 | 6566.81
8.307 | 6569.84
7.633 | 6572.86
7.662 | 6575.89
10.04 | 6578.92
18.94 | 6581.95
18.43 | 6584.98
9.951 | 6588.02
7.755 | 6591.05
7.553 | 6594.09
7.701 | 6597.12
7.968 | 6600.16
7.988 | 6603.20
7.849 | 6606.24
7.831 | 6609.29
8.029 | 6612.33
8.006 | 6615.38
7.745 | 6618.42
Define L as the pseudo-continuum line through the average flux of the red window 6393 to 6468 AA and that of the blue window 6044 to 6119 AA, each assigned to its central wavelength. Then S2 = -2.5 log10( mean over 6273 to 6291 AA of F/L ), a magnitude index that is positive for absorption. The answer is 0.03 mag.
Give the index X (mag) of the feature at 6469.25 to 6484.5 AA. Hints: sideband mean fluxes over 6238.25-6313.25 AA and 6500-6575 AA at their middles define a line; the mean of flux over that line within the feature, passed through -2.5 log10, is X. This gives 0.35 mag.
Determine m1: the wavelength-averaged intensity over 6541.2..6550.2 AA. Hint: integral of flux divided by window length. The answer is 10.1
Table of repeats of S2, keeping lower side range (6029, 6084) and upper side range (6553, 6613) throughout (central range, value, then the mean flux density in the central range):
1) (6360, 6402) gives 0.40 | 8.39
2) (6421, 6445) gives 0.47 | 8.21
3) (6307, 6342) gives 0.37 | 8.27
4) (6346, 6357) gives 0.38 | 8.41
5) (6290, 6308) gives 0.25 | 9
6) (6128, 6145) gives 0.15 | 8.46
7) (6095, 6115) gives 0.07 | 8.83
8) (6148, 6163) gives 0.17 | 8.49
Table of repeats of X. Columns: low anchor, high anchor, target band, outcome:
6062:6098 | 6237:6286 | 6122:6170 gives 0.02 mag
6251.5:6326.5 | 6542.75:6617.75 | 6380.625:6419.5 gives 0.24 mag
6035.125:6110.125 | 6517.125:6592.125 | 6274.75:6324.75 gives 0.28 mag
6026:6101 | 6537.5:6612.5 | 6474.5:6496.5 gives 0.46 mag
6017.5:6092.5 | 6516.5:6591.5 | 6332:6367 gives 0.35 mag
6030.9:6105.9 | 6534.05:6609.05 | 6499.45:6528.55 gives 0.46 mag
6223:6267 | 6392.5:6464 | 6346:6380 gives -0.03 mag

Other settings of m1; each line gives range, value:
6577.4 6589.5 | 14.3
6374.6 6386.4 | 8.42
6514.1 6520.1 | 7.89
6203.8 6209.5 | 8.63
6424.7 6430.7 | 8.27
